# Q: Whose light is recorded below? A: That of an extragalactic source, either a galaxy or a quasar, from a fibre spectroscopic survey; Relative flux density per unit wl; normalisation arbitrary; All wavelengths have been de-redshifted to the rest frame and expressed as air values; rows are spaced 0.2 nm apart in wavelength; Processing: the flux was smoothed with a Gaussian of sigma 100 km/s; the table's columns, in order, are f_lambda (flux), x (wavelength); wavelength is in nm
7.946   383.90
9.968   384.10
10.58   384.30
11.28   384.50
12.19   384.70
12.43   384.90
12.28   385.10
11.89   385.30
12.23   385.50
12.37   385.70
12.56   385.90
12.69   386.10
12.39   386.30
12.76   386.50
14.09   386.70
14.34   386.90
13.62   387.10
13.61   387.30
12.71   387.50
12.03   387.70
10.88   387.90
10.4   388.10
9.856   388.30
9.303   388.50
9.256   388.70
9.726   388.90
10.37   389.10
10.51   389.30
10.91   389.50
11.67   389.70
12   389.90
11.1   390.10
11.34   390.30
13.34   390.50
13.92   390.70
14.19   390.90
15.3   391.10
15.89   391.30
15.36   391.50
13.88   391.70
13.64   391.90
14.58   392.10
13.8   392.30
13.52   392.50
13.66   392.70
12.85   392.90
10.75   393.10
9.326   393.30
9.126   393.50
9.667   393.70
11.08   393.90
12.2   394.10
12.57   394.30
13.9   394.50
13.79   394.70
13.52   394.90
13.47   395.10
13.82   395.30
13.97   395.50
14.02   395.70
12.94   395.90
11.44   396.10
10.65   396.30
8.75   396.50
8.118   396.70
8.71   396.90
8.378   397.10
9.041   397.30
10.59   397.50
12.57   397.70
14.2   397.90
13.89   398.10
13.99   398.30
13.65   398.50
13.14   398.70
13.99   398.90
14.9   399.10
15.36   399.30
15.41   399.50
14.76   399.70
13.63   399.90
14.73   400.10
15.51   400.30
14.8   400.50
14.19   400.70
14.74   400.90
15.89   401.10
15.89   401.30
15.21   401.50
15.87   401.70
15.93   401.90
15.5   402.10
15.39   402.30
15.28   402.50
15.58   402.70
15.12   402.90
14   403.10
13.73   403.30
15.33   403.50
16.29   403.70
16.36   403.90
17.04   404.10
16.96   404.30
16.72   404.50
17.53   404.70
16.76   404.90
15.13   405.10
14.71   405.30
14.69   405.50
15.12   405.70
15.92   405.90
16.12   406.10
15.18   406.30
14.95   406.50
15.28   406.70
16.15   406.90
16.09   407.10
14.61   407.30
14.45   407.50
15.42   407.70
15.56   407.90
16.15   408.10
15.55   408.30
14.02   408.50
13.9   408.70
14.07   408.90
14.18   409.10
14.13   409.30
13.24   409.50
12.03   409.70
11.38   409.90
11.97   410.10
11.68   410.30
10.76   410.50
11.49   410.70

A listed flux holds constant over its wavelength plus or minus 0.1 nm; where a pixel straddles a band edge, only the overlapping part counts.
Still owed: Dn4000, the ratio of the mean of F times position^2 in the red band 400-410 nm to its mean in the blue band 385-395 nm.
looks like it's 1.33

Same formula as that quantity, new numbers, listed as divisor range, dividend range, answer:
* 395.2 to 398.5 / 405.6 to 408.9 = 1.38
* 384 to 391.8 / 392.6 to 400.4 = 1.07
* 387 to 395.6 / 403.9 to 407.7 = 1.37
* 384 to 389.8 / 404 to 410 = 1.43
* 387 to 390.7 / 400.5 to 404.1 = 1.45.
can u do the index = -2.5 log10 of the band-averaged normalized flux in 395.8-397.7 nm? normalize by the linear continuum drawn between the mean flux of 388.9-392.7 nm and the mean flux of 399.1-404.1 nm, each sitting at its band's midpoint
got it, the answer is 0.383 mag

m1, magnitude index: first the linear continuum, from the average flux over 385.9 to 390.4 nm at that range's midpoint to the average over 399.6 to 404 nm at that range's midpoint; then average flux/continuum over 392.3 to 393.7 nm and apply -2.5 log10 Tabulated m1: 0.116 mag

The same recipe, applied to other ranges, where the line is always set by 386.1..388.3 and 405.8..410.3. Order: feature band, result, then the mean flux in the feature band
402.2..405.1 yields -0.127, 15.8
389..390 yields 0.153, 11.1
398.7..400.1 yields -0.067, 14.6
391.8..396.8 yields 0.086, 12.2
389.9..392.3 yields -0.070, 13.8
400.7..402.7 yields -0.115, 15.5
